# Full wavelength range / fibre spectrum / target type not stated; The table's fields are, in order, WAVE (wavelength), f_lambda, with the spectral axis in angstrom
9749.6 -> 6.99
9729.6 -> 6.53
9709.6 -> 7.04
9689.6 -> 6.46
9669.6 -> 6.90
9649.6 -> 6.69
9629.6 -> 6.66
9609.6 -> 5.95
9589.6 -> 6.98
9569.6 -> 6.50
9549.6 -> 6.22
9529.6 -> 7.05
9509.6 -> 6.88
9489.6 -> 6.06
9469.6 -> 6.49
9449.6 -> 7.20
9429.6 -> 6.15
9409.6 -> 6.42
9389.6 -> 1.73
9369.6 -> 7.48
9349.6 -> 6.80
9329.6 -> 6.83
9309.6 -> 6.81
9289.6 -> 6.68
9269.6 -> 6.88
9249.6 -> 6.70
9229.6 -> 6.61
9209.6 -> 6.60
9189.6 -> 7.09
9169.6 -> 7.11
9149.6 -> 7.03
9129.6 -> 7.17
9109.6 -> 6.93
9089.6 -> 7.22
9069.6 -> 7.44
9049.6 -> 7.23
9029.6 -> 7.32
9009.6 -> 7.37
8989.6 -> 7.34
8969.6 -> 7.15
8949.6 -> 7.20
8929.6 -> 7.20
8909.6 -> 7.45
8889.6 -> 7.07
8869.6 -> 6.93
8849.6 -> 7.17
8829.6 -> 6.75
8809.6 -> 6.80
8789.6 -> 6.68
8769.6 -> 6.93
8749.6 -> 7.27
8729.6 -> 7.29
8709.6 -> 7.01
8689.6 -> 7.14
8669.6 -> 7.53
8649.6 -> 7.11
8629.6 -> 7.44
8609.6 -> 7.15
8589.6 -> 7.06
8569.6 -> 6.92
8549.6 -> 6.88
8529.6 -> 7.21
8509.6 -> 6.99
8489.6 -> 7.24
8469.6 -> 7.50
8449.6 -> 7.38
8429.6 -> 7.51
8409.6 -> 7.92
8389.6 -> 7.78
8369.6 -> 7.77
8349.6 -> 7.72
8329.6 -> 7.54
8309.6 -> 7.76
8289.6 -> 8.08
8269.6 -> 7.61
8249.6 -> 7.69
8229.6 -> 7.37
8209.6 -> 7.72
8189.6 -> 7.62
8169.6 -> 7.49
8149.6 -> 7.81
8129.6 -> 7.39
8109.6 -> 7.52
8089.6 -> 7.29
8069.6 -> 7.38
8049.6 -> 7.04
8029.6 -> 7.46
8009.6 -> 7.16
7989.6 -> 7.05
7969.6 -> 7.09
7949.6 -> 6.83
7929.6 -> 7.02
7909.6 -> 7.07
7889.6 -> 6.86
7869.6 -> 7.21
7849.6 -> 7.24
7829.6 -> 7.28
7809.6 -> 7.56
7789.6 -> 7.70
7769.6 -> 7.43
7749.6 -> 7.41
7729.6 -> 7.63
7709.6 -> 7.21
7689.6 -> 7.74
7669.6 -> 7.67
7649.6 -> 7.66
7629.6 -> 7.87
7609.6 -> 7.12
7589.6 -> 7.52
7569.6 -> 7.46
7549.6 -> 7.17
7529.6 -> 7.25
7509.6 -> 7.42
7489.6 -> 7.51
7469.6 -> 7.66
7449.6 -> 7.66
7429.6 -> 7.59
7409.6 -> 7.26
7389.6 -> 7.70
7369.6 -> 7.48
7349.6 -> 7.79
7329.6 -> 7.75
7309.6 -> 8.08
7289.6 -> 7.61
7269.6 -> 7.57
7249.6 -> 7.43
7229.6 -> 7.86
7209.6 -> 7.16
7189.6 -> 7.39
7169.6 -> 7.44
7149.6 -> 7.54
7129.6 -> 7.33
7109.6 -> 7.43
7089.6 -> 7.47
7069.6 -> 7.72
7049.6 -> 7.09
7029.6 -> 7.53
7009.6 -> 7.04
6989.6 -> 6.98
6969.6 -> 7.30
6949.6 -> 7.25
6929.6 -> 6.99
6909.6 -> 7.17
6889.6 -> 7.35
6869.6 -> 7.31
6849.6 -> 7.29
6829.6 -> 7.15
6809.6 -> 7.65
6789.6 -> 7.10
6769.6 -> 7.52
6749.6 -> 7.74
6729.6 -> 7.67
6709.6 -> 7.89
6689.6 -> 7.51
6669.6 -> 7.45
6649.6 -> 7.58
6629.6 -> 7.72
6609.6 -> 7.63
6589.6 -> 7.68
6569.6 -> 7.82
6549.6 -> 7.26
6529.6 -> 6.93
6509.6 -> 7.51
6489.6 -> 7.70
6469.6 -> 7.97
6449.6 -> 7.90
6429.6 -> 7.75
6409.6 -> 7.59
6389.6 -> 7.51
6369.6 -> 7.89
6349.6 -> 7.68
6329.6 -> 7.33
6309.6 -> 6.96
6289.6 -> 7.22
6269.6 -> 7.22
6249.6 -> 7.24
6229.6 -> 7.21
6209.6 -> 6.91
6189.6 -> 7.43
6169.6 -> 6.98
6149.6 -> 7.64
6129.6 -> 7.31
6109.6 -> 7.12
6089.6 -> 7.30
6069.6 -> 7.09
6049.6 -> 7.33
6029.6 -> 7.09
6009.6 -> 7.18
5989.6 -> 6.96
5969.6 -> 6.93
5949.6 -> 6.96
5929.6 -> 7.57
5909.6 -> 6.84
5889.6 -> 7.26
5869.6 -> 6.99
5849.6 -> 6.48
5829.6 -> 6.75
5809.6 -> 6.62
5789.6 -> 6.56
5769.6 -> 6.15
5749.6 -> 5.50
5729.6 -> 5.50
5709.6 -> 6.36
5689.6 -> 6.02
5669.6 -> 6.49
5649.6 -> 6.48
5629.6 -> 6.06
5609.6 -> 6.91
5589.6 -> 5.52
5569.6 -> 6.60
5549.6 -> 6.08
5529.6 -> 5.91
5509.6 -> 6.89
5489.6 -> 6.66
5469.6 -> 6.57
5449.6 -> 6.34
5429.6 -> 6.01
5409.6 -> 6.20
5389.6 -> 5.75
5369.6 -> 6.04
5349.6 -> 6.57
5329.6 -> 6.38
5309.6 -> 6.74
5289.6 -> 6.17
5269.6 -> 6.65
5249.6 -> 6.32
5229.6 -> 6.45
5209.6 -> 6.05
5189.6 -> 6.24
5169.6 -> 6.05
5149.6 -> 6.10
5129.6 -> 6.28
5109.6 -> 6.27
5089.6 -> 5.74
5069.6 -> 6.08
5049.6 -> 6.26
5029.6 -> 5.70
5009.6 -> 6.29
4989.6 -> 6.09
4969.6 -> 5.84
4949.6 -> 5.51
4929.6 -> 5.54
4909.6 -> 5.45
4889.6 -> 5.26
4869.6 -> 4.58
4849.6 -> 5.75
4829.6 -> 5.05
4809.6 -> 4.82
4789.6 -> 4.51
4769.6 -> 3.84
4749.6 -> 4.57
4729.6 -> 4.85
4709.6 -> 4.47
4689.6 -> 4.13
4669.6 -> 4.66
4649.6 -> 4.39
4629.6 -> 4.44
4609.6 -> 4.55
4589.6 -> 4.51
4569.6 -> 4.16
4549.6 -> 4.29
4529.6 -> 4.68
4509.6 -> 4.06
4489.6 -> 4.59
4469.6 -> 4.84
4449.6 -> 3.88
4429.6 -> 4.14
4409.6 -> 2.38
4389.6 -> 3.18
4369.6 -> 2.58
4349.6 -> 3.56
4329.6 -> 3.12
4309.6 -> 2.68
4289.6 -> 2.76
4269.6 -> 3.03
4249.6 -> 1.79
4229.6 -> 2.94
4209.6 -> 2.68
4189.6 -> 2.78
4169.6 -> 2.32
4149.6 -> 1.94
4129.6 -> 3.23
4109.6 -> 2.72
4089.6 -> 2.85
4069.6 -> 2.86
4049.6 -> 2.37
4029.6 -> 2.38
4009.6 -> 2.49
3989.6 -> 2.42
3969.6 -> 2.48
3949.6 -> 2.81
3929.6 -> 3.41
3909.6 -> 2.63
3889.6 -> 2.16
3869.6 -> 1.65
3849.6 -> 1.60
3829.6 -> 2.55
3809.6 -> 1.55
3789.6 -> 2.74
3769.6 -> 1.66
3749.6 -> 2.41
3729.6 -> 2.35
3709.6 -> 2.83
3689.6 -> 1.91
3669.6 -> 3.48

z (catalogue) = 0.109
